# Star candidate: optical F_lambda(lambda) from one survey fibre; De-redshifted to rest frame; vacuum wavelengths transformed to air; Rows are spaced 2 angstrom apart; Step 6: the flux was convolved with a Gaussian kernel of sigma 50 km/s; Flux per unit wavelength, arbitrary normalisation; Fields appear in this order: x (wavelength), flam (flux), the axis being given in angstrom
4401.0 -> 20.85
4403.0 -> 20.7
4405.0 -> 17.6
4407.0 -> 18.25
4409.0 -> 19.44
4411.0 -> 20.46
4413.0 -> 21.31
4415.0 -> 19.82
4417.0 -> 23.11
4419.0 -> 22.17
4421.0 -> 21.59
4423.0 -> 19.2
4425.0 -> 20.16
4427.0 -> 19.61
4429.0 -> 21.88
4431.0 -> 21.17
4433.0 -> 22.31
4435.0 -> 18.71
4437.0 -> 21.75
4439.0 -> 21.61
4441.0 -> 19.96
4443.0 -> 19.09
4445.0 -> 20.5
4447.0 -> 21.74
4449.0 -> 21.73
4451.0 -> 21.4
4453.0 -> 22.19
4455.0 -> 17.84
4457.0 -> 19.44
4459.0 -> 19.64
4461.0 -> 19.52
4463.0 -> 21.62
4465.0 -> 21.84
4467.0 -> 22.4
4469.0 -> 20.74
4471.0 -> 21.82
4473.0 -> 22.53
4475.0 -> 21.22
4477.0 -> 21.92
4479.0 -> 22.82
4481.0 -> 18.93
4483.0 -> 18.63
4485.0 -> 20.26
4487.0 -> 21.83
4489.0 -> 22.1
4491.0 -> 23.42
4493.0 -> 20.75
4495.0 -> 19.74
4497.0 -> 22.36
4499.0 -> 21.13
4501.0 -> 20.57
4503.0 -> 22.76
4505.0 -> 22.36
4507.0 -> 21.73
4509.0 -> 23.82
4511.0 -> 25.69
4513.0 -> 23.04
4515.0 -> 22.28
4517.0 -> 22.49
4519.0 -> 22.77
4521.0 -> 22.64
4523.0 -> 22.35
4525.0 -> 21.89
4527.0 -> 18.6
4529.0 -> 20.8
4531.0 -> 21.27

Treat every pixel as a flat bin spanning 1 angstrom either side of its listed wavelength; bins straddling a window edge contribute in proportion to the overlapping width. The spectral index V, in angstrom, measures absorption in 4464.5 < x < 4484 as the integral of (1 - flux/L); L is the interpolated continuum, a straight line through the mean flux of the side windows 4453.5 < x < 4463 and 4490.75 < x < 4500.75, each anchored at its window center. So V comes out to -1.0 angstrom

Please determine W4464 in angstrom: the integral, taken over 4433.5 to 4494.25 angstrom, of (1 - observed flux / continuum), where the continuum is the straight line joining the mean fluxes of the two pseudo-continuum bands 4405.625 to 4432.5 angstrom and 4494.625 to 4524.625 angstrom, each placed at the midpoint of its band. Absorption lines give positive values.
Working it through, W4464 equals 1.6 angstrom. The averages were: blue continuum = 20.6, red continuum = 22.4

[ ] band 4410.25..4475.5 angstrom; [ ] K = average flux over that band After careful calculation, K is 20.9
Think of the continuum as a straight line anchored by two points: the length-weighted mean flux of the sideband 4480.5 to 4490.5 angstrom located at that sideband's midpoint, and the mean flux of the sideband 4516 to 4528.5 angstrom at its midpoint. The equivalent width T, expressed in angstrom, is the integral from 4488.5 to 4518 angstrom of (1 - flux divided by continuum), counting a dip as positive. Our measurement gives -1.6 angstrom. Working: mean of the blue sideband 20.6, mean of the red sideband 21.8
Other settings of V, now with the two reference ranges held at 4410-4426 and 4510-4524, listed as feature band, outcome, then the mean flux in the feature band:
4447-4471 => 1.1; 20.8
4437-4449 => 0.4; 20.8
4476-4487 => 0.8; 20.6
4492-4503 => 0.8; 21.1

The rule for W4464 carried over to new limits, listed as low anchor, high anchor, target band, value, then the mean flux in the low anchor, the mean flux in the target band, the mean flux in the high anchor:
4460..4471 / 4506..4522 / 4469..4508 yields 1.3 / 21.3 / 21.4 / 23.1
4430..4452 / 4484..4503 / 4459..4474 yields -0.2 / 20.9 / 21.4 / 21.4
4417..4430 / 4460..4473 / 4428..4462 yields 0.9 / 20.9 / 20.6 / 21.4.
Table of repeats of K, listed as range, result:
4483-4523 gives 22.1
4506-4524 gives 23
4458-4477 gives 21.3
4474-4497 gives 21.1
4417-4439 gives 21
